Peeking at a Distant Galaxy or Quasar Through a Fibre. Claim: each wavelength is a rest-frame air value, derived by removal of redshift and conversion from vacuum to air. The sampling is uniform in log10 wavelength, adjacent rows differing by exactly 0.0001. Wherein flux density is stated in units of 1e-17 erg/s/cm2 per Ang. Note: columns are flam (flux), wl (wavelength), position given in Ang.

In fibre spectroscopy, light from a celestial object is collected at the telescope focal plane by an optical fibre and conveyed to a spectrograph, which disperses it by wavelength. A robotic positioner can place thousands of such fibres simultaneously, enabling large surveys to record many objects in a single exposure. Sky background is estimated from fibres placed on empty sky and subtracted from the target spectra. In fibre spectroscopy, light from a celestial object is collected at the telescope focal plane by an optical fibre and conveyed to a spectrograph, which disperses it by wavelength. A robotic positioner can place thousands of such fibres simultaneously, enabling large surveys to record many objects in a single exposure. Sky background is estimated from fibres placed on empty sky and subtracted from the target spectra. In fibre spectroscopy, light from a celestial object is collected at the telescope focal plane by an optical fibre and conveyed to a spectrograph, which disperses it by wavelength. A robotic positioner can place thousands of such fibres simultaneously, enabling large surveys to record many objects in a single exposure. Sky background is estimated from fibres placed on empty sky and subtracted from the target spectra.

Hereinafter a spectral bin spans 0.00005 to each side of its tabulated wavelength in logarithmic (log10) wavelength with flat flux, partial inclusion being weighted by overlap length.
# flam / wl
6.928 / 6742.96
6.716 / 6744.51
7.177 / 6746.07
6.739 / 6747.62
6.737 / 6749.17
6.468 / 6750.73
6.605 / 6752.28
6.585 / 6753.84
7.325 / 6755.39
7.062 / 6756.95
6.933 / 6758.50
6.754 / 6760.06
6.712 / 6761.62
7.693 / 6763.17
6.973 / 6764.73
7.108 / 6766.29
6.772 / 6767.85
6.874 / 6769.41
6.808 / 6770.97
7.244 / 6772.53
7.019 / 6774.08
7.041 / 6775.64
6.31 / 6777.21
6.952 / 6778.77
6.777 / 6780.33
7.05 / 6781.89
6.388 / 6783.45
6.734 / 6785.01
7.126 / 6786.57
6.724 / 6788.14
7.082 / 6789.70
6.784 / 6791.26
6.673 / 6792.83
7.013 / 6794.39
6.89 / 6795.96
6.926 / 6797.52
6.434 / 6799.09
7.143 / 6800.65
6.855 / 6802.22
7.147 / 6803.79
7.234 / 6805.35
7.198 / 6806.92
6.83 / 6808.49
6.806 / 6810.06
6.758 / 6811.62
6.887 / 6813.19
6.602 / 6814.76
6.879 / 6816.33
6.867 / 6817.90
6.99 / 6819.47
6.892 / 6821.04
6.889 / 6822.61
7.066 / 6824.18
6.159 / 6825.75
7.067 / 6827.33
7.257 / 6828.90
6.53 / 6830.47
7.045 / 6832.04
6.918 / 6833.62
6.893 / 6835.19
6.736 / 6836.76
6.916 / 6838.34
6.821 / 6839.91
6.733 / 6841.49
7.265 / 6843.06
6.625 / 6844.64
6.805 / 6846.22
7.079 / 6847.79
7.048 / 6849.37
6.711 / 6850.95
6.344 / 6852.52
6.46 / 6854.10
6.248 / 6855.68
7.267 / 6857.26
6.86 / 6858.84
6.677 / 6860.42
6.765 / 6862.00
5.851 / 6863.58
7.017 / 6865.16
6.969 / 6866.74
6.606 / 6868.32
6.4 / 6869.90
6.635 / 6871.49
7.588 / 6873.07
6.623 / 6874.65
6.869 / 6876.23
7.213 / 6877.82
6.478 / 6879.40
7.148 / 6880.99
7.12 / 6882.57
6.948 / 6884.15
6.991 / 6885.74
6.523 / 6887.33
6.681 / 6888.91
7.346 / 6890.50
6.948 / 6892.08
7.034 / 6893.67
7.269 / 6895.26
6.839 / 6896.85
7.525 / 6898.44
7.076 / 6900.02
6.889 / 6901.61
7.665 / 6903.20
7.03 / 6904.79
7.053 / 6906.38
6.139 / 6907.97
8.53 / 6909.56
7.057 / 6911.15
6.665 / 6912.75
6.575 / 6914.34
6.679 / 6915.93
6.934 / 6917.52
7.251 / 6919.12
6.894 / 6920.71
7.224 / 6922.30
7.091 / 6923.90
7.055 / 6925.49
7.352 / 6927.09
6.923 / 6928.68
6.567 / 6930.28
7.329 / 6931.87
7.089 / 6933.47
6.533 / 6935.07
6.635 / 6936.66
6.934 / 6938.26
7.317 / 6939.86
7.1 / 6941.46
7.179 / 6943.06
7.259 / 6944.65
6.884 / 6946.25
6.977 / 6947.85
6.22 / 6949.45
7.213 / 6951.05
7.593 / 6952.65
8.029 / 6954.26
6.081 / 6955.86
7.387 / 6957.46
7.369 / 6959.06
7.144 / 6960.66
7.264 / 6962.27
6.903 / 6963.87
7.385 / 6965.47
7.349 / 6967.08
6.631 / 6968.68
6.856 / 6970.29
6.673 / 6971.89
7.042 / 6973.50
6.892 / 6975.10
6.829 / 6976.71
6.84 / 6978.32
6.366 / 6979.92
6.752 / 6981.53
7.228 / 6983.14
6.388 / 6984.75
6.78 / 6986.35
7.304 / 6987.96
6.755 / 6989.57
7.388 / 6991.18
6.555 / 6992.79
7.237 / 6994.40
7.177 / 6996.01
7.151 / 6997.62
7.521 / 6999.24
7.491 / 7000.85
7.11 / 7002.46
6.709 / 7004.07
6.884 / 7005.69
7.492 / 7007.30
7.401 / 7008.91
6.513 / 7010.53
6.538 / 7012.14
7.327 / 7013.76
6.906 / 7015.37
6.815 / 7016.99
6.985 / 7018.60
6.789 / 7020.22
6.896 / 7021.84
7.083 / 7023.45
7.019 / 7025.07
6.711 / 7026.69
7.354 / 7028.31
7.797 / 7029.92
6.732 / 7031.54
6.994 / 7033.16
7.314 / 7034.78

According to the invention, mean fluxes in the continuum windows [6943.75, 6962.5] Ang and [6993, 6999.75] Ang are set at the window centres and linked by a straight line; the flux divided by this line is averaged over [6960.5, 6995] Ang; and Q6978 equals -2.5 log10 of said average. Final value 0.04 mag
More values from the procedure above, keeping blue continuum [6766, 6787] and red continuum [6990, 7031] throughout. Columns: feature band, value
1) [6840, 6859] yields 0.02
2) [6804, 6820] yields 0.00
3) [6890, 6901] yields -0.03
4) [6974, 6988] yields 0.04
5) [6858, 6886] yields 0.02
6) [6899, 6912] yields -0.03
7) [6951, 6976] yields -0.01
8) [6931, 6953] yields 0.00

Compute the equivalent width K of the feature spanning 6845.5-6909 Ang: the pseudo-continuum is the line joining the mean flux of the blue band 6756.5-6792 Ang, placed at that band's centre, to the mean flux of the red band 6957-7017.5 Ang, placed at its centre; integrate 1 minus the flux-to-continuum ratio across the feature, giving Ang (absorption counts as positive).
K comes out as 0.7 Ang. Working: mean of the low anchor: 6.91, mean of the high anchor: 7.01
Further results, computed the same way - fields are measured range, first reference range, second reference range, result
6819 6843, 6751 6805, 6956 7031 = 0.2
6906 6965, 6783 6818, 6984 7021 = -0.6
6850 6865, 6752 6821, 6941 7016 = 0.7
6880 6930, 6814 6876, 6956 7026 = -1.2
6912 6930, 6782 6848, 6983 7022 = 0.0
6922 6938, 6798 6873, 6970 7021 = -0.2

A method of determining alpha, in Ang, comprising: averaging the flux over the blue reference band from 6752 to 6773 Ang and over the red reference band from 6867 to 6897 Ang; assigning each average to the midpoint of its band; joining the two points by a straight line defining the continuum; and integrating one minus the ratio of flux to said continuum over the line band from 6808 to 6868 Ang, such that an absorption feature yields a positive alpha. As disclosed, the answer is 1.11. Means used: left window 6.96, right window 6.91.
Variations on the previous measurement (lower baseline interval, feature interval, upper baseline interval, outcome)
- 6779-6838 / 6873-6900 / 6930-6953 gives -0.2 Ang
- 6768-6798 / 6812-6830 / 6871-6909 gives 0.1 Ang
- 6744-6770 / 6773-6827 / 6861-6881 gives -0.1 Ang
